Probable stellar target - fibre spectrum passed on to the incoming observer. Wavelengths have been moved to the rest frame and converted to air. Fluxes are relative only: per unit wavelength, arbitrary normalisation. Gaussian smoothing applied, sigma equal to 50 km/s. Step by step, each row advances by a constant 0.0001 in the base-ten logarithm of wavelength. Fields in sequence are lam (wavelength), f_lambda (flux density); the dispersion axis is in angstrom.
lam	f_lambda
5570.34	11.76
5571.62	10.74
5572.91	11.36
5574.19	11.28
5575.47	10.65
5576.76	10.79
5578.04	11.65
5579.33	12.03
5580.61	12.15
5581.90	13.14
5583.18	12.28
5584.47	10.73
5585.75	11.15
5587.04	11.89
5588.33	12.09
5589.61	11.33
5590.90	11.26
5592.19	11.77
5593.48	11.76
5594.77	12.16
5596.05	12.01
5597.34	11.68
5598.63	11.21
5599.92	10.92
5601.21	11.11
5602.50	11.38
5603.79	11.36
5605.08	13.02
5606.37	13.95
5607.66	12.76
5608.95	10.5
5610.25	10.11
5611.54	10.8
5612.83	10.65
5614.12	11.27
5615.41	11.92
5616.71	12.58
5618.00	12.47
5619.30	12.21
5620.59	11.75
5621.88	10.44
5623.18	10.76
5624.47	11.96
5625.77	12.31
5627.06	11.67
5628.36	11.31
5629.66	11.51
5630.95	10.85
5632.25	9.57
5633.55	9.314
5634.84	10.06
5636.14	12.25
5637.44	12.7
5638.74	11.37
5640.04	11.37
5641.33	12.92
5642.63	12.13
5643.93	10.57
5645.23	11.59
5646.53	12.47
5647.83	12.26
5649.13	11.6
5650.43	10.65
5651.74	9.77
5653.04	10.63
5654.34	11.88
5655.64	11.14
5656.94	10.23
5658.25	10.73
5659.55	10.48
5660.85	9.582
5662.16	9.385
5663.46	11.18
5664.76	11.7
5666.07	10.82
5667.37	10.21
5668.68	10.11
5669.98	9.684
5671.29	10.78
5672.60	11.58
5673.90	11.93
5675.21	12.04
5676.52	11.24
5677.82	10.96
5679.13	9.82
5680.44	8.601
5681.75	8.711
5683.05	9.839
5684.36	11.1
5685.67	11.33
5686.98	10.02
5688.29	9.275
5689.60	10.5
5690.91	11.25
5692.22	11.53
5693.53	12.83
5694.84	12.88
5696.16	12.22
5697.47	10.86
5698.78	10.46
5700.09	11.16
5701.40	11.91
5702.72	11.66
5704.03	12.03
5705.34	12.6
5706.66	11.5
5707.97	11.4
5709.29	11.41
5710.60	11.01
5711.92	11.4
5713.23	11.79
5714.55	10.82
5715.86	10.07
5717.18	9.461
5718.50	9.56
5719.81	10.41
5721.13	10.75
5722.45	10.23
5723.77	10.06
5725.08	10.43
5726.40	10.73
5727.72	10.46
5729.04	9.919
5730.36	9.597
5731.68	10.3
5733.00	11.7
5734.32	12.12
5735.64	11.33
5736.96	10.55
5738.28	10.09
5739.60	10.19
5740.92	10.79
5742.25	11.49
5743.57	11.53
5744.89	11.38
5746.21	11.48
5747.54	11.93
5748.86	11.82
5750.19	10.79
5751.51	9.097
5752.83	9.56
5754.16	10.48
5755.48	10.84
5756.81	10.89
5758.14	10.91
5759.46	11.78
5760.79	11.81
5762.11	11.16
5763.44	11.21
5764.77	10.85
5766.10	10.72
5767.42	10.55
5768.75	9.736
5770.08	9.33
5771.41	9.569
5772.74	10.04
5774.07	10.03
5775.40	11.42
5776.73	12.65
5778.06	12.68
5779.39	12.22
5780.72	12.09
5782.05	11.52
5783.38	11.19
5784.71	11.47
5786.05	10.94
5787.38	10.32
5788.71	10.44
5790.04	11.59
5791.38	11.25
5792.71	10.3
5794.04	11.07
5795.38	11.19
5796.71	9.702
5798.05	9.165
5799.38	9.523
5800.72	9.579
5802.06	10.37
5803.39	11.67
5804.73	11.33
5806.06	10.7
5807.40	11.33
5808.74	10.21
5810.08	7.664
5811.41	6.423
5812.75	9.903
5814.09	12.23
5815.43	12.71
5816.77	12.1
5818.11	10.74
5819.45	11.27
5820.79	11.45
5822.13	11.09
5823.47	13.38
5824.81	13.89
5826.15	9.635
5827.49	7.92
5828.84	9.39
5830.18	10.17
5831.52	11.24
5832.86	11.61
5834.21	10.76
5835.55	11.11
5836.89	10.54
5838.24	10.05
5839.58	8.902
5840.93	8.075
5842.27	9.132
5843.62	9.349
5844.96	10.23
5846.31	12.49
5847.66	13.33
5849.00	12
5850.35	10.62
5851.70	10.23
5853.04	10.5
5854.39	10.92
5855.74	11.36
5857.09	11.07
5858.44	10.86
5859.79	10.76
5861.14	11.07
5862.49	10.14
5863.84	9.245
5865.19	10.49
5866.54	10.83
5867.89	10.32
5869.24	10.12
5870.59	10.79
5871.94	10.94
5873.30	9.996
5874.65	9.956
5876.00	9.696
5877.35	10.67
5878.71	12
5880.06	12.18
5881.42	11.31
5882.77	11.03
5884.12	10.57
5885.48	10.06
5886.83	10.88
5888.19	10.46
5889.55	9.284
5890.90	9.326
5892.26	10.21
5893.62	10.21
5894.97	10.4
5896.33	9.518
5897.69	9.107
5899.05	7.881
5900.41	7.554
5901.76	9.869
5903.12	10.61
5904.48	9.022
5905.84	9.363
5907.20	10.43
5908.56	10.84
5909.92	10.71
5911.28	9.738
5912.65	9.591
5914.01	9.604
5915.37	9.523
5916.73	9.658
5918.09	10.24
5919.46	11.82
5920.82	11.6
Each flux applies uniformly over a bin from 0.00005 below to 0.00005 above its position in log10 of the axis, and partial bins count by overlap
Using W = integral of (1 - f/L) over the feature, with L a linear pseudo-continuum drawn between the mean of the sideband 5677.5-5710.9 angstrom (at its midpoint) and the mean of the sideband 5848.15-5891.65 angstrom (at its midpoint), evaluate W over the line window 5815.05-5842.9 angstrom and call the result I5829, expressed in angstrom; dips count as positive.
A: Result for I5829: 0.1 angstrom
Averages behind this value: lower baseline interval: 11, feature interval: 10.7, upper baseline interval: 10.6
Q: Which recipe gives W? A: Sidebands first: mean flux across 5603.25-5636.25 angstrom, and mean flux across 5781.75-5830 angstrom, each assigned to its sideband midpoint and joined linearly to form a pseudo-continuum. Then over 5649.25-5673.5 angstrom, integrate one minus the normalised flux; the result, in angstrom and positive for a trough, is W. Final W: 1.4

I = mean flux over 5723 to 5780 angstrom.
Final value 10.8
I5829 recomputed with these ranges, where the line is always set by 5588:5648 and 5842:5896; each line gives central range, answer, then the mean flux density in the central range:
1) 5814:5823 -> -0.70 angstrom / 11.7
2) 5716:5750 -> 1.24 angstrom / 10.7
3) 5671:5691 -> 1.39 angstrom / 10.5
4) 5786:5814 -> 1.64 angstrom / 10.2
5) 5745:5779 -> 0.46 angstrom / 10.9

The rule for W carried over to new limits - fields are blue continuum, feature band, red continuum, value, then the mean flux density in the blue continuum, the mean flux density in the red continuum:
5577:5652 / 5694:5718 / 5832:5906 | -0.5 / 11.6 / 10.4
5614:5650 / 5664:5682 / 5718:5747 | 0.9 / 11.5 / 10.7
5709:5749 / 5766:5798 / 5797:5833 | -0.7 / 10.8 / 10.6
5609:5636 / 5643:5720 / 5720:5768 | 0.5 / 11.2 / 10.8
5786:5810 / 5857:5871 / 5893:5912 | -0.7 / 10.5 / 9.66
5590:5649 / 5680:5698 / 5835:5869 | 0.7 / 11.6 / 10.5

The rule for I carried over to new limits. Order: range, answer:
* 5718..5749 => 10.8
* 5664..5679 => 11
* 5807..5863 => 10.7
